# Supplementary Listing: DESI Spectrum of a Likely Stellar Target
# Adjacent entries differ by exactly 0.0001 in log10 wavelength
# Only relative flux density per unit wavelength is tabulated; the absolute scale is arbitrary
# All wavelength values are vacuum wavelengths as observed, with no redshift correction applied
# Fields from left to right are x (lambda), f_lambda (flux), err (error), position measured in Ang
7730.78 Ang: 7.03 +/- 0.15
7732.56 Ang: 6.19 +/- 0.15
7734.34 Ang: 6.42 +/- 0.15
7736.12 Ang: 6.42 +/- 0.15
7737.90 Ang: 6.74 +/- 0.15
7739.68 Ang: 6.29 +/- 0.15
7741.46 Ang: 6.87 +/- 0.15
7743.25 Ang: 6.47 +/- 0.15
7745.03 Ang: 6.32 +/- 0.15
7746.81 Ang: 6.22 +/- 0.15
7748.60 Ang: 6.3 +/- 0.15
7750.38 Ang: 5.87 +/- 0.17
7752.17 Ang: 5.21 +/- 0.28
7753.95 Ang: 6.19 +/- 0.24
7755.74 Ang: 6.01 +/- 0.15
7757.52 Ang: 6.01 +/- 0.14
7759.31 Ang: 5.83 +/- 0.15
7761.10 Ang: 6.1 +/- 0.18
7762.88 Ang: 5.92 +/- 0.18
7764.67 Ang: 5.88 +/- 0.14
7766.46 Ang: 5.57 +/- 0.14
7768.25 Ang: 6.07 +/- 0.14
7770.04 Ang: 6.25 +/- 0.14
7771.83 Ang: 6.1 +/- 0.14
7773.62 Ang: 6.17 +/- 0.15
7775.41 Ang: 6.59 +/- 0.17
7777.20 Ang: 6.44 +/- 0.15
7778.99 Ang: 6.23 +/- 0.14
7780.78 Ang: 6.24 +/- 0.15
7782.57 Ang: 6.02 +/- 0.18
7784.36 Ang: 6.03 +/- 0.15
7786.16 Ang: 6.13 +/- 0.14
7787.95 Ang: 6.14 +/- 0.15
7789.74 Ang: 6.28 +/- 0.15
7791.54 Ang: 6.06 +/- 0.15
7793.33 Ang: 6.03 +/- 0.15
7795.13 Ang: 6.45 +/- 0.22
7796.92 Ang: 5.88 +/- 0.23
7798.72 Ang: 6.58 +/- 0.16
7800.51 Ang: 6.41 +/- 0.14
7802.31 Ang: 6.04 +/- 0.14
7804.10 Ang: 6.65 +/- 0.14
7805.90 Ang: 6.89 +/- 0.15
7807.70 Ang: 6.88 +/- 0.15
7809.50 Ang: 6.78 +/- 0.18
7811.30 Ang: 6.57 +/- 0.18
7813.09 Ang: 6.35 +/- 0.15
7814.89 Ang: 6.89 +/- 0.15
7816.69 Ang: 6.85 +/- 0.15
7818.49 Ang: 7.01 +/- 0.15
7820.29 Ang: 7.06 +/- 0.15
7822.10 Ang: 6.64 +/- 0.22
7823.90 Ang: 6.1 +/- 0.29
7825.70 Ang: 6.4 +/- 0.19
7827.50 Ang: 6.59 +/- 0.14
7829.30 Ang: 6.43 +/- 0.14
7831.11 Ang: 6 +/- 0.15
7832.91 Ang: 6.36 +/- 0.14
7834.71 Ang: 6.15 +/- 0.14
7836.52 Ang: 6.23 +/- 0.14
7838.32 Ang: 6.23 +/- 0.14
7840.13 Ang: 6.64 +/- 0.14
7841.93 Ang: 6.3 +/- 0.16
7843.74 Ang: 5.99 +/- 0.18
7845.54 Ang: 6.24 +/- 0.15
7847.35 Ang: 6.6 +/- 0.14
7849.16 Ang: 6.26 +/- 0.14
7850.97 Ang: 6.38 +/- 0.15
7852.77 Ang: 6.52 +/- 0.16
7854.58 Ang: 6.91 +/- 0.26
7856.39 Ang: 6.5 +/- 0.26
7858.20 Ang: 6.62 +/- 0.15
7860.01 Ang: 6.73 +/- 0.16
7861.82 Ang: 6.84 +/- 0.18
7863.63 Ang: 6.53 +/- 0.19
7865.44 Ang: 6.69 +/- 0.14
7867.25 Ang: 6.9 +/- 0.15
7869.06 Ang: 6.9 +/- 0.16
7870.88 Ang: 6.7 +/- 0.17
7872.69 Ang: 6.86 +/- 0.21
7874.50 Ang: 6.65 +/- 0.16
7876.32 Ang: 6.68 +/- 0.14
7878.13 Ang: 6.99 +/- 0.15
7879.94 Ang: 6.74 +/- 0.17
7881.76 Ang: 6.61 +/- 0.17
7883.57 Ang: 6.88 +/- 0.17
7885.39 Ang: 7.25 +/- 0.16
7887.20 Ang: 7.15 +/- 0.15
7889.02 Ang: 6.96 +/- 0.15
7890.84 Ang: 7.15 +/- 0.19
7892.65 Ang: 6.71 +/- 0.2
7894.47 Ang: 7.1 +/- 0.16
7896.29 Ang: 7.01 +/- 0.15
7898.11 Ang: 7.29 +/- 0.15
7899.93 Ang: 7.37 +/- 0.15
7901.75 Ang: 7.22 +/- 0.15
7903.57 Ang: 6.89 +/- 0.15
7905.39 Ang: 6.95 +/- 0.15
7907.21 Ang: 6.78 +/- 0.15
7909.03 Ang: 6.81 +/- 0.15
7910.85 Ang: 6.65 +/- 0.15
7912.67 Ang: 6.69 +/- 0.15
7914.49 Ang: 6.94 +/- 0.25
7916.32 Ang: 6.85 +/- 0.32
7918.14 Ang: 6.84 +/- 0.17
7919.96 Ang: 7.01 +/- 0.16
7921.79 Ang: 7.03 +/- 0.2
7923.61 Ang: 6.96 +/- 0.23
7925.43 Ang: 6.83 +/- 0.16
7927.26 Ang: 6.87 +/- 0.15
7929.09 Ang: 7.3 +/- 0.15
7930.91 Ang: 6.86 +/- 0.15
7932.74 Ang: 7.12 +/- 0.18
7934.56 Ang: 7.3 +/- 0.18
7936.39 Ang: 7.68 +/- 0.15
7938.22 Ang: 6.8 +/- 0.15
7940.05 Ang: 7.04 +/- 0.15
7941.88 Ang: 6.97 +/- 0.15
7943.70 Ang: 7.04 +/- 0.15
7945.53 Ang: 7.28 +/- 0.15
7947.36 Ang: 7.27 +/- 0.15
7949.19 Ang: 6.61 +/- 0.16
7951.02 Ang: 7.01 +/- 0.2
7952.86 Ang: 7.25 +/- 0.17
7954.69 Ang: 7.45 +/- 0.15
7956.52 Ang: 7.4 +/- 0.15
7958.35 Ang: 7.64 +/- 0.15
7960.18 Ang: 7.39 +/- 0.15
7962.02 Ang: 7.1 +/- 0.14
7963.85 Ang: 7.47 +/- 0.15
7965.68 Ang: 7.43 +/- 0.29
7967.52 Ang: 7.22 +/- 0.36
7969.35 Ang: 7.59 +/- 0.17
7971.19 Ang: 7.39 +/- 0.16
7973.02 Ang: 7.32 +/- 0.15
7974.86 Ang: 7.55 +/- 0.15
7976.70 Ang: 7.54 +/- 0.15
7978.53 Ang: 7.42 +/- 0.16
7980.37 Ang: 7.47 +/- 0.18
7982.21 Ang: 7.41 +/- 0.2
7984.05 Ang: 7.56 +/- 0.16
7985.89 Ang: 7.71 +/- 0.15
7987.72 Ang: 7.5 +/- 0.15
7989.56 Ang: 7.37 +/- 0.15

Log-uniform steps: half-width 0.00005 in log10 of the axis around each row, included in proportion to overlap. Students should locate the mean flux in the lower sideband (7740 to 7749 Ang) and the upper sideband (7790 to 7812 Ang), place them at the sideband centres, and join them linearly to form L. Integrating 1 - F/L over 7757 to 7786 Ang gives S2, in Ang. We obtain 1.5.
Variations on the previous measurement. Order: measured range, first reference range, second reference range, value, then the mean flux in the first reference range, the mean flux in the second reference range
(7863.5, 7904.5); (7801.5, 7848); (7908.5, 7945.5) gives -0.90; 6.5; 6.99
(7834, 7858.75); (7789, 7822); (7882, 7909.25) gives 1.34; 6.54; 7.03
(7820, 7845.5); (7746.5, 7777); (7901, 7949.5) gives 0.38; 6.02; 6.99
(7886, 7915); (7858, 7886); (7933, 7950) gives -0.26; 6.78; 7.12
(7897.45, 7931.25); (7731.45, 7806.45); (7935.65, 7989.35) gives 0.45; 6.2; 7.33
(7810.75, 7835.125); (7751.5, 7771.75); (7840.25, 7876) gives -0.73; 5.93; 6.59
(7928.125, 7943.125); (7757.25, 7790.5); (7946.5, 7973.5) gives 0.03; 6.11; 7.3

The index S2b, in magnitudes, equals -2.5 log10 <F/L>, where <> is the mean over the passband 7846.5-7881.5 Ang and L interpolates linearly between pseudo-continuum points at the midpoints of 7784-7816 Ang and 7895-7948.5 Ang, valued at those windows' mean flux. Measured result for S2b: 0.007 mag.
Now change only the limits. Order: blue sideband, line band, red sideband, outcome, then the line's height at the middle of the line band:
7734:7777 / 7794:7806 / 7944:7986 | 0.01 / 6.41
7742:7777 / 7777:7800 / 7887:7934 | 0.01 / 6.24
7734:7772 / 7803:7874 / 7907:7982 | 0.00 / 6.59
